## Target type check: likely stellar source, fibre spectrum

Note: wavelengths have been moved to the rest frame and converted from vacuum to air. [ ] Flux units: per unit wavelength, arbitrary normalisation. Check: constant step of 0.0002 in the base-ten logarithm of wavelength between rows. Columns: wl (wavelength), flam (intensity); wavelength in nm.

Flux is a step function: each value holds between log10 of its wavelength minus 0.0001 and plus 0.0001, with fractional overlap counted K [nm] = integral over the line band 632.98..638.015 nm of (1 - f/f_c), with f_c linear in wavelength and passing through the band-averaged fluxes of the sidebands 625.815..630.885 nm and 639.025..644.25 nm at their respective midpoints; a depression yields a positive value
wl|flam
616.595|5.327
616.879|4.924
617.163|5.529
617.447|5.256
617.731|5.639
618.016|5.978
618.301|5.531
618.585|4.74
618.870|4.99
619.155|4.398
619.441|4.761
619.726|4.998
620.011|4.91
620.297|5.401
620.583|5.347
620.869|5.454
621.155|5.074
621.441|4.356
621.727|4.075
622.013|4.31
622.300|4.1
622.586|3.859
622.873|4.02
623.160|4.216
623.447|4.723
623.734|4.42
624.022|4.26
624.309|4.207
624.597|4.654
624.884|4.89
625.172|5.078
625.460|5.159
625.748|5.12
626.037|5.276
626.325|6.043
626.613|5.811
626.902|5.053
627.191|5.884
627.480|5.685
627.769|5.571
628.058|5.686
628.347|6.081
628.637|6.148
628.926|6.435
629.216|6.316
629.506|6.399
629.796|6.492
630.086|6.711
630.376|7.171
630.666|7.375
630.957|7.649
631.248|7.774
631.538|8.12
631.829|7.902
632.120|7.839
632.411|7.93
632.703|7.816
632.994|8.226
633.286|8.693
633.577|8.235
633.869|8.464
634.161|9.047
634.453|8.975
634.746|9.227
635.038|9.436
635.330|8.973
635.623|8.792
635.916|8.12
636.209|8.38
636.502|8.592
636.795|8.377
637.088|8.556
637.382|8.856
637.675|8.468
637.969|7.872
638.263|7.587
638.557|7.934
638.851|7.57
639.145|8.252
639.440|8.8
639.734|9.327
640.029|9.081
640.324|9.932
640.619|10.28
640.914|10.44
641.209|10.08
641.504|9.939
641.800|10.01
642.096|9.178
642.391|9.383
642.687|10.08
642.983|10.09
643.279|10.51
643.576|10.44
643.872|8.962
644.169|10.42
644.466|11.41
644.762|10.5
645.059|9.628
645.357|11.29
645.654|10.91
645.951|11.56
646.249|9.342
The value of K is -0.38 nm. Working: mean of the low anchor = 6.13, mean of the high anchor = 9.73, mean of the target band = 8.65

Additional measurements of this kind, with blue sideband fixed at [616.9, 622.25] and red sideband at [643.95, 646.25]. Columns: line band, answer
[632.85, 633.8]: -0.04 nm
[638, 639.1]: 0.17 nm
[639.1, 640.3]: 0.06 nm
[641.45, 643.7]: 0.03 nm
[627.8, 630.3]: 0.30 nm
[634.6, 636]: -0.07 nm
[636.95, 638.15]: 0.08 nm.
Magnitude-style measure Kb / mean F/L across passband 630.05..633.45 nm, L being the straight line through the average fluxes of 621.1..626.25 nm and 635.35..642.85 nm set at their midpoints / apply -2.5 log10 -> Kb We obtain -0.140 mag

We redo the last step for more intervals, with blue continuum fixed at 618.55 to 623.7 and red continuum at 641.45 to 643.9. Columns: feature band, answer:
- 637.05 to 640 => 0.067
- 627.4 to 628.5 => 0.097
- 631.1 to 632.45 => -0.098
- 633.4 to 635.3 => -0.135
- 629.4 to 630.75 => 0.000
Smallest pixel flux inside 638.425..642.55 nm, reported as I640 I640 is 7.57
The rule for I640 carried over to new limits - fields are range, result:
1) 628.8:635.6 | 6.316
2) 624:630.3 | 4.207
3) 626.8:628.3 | 5.053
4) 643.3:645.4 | 8.962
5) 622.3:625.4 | 3.859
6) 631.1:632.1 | 7.774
